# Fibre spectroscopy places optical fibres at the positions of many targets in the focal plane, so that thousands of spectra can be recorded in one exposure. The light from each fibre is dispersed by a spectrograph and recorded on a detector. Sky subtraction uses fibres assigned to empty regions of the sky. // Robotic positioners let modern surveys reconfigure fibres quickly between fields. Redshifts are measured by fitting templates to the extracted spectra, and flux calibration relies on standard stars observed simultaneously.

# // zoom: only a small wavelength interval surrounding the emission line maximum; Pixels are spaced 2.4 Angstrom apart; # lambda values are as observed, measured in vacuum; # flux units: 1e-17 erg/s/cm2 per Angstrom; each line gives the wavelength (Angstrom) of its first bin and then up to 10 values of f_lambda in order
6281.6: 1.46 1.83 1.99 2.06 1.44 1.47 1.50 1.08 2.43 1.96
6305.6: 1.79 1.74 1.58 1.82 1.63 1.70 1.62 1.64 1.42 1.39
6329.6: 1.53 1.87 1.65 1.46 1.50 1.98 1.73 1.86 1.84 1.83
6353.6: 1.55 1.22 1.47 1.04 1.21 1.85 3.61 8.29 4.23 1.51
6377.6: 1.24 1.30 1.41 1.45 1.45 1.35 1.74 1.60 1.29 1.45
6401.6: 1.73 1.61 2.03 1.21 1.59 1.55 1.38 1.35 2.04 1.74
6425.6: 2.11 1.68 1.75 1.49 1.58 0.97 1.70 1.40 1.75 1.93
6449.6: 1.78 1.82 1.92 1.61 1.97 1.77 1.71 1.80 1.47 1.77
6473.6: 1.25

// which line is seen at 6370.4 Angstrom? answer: H-beta 4861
